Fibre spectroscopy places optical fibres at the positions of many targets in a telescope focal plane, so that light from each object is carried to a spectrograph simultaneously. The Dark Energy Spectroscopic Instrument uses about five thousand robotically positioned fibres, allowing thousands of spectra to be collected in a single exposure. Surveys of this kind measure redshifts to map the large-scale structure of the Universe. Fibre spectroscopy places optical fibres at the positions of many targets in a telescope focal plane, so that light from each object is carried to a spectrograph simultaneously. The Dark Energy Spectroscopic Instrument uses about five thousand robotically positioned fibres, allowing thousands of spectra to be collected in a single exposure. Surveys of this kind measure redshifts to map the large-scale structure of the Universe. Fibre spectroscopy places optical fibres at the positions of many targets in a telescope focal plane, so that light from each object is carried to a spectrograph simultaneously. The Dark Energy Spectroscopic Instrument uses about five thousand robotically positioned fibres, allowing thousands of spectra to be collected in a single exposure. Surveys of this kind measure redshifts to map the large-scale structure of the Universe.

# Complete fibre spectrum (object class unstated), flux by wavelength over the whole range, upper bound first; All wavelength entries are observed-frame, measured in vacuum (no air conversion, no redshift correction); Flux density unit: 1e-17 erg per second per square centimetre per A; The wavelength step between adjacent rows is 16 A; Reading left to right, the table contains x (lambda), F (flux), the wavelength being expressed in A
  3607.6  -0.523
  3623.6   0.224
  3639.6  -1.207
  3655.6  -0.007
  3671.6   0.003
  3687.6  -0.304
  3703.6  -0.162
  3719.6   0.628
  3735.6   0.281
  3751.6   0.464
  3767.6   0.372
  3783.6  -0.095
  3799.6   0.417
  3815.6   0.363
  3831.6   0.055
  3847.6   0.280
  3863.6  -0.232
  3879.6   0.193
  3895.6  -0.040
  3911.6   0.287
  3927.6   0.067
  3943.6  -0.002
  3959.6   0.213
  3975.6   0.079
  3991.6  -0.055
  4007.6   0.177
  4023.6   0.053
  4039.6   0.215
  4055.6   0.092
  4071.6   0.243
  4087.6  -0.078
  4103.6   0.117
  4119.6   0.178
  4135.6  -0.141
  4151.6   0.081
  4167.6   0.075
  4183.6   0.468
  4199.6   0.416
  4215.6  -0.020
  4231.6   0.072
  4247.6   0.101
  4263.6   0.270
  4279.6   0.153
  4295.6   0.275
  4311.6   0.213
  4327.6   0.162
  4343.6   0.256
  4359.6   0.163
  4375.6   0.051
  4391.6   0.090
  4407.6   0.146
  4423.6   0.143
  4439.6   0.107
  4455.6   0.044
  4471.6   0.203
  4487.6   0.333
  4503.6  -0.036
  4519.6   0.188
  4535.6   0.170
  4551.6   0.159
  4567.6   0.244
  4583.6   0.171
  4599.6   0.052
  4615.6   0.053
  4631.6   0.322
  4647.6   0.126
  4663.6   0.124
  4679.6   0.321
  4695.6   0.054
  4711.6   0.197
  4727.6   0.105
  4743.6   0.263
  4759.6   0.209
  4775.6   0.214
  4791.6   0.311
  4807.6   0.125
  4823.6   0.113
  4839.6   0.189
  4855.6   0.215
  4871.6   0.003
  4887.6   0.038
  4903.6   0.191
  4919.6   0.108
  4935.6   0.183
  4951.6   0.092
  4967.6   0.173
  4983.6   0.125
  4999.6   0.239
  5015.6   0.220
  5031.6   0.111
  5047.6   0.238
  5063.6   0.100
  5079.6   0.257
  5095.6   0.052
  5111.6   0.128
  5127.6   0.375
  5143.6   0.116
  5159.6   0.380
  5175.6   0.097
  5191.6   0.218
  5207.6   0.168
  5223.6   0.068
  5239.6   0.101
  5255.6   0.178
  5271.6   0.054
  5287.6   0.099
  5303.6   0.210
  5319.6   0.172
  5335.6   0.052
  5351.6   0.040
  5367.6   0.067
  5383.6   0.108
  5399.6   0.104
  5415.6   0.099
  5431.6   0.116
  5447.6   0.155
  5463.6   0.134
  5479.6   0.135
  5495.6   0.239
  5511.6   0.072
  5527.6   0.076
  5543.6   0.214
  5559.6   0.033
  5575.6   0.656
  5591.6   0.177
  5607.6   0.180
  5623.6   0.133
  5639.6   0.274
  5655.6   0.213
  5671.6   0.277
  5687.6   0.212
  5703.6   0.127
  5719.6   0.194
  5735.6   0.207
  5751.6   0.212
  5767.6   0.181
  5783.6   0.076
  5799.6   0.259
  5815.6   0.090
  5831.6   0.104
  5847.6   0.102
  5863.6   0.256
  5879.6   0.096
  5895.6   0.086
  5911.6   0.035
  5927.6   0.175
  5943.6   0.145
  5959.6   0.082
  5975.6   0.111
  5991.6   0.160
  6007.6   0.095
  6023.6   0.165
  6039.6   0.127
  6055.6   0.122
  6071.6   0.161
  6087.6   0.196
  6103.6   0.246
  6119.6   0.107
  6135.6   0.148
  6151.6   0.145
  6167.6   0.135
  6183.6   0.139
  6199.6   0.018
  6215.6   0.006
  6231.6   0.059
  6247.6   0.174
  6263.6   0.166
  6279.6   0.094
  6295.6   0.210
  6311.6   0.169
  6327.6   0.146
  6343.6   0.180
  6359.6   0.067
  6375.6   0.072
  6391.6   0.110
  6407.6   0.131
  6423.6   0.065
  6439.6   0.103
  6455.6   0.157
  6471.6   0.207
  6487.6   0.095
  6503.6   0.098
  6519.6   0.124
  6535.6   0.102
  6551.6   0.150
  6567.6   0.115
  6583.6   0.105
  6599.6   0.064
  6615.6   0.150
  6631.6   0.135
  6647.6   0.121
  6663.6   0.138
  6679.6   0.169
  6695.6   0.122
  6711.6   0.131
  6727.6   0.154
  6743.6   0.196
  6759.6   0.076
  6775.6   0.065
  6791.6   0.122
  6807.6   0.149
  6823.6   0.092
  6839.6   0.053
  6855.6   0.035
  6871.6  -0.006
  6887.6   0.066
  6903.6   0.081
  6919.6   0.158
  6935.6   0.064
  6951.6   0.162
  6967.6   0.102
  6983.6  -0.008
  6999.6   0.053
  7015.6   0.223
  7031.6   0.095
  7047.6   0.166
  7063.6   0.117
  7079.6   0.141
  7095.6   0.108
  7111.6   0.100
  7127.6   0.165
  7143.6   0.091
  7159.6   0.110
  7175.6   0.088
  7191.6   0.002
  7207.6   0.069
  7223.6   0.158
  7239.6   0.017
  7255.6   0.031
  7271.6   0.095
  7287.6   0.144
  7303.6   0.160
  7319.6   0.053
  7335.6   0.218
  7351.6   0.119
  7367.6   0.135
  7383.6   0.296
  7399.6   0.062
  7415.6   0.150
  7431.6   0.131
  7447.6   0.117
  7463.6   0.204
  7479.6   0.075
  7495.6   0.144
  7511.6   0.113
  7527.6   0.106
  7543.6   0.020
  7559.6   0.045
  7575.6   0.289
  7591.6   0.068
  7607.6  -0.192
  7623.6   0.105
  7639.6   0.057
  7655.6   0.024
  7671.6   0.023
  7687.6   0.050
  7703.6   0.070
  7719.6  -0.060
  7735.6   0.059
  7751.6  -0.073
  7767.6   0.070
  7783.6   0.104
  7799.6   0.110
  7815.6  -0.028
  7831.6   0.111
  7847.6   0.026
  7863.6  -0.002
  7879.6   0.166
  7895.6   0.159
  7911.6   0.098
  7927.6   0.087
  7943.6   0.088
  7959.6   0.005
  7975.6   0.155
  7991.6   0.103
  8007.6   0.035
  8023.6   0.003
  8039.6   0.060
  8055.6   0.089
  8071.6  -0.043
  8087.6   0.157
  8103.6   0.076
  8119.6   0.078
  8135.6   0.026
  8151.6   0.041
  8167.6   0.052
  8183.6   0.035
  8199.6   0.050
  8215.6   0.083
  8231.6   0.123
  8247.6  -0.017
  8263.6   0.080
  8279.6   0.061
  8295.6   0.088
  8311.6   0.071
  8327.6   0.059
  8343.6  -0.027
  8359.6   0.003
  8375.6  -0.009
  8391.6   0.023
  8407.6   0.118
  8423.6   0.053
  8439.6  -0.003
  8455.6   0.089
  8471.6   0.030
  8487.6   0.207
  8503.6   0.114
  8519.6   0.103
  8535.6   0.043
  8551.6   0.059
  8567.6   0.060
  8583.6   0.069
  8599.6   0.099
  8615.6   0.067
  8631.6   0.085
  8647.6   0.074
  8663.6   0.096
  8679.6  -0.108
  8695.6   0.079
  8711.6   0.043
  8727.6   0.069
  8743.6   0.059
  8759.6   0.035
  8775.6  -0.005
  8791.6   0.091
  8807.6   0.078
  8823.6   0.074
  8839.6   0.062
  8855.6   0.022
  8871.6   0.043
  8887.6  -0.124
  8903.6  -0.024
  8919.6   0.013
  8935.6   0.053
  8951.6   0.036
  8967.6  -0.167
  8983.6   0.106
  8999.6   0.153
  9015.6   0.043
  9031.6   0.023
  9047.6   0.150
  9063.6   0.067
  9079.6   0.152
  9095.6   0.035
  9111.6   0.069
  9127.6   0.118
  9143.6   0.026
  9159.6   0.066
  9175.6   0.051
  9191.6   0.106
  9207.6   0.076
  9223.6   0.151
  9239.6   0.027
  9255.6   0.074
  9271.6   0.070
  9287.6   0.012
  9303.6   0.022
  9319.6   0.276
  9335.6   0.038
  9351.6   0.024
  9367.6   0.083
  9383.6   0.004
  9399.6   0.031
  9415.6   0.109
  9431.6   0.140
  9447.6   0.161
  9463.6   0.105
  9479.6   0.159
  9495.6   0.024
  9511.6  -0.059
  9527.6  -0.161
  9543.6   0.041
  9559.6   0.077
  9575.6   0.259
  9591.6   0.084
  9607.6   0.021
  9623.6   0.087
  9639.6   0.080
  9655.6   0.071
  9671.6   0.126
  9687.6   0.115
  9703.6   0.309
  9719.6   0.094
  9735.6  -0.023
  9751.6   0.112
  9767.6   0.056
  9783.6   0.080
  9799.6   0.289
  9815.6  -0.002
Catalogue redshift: 0.13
